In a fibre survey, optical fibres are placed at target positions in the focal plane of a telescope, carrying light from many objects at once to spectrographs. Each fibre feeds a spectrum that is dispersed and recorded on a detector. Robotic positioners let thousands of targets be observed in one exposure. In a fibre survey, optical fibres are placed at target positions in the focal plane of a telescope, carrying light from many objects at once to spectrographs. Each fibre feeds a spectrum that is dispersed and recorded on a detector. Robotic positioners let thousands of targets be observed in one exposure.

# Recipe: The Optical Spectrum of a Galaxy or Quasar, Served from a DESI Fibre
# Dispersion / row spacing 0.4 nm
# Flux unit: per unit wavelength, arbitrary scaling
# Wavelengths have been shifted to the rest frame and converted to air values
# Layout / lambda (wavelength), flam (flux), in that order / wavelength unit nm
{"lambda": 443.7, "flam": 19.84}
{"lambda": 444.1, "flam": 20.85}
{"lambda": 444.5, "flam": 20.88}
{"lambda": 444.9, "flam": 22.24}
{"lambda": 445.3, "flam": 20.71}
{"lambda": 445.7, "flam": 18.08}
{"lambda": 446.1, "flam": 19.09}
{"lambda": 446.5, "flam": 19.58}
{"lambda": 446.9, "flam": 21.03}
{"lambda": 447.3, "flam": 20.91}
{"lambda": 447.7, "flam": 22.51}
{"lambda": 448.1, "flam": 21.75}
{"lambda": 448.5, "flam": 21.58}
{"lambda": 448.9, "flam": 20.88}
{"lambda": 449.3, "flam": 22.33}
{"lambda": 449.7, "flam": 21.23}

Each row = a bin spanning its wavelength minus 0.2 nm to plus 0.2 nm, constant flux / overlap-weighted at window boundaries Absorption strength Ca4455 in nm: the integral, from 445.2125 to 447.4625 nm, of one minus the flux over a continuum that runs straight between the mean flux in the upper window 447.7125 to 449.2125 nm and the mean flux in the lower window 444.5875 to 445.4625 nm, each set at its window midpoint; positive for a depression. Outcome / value 0.17 nm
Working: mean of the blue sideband 21.4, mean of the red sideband 21.6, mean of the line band 19.8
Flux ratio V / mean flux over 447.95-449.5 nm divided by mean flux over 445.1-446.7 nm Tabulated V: 1.1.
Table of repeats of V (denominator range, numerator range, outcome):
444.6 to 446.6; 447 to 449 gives 1.08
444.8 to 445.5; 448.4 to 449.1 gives 0.99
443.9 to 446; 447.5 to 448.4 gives 1.08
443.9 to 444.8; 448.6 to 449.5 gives 1.03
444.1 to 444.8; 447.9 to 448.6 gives 1.03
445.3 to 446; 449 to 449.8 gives 1.15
